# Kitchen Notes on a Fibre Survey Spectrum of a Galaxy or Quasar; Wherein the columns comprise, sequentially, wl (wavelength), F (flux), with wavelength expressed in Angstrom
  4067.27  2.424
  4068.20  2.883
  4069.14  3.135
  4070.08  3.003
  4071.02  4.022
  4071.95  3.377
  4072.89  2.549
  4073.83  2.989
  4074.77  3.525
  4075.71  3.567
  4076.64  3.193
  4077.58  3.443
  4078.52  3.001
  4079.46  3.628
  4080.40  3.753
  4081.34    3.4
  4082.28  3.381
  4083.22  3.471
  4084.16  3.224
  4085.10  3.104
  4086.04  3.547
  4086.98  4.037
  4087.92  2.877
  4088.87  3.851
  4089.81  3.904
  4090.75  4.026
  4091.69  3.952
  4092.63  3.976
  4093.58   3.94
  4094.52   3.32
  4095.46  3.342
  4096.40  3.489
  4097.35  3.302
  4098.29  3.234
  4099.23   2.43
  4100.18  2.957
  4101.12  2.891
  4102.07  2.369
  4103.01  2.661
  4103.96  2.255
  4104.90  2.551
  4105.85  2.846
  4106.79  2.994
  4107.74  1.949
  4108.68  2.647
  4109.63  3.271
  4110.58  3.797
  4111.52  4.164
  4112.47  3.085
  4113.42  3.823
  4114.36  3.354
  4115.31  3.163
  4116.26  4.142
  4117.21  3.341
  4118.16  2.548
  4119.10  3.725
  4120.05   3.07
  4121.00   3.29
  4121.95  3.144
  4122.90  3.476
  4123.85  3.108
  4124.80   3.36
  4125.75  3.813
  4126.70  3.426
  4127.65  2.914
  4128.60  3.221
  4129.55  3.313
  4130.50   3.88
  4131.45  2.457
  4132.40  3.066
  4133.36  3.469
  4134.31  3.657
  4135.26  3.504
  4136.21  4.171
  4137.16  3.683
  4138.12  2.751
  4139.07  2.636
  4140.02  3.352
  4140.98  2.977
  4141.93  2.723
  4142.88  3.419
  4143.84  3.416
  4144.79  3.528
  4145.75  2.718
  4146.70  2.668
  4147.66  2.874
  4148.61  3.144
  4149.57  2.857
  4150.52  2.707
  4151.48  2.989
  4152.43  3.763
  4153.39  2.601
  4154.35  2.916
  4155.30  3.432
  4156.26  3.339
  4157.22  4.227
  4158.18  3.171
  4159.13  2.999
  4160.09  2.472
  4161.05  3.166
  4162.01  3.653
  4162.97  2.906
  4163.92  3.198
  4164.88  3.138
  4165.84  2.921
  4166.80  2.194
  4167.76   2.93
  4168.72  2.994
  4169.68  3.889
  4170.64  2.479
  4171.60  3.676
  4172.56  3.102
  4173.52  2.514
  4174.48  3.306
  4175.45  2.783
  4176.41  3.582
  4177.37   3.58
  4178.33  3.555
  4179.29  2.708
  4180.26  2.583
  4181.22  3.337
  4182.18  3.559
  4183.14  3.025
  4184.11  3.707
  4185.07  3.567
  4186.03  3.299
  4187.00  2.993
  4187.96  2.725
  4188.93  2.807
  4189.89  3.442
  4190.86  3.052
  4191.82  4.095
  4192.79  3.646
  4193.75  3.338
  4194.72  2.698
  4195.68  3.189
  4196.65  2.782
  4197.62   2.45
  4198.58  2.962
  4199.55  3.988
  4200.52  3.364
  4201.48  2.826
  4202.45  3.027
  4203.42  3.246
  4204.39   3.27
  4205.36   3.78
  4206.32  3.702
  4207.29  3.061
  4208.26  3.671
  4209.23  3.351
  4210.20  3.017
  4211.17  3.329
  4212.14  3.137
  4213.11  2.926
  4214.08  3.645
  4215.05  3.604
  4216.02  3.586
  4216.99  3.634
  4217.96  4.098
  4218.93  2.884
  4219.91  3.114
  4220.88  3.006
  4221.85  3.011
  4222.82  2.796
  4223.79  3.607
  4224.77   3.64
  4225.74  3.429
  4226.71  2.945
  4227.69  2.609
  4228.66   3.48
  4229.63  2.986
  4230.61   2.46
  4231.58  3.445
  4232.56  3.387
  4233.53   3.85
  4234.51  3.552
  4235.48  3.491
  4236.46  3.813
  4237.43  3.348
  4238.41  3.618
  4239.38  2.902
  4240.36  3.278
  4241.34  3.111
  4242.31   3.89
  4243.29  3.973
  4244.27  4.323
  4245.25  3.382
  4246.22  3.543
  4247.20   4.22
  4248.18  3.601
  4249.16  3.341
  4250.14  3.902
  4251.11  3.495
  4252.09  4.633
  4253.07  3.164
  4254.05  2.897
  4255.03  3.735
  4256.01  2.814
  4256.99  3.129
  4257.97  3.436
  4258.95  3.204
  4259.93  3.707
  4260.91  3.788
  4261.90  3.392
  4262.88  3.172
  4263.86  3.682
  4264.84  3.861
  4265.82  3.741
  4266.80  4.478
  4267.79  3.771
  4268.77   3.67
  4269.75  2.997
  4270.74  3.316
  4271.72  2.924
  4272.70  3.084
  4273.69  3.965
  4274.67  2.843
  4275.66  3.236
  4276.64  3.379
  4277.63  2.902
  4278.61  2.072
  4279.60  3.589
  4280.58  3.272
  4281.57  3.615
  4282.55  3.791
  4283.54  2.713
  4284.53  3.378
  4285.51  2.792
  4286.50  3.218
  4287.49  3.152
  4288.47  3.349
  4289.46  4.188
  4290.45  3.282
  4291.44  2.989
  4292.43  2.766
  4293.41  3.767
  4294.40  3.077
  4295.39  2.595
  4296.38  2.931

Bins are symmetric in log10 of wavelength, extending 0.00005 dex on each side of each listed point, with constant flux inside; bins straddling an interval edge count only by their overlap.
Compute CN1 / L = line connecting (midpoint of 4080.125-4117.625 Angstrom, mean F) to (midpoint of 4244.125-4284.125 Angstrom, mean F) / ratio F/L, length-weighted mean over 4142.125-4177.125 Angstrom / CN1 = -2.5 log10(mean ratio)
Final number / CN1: 0.08 mag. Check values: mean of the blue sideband 3.29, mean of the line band 3.1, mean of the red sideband 3.45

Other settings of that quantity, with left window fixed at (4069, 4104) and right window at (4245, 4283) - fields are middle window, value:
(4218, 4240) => 0.06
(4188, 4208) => 0.06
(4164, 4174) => 0.14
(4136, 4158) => 0.07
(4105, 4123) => 0.04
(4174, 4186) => 0.04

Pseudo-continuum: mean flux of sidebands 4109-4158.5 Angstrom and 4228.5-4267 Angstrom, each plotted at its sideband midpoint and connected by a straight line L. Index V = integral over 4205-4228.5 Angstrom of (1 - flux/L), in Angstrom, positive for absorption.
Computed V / 1.0 Angstrom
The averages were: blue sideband 3.28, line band 3.32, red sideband 3.52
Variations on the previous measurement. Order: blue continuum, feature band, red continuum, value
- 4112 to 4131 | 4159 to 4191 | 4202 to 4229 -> 2.1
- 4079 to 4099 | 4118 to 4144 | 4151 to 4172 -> 0.2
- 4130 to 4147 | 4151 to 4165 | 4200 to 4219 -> 0.3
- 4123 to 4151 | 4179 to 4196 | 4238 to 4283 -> 0.5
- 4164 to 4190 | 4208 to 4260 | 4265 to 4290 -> -2.5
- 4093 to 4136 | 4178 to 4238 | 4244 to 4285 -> 1.6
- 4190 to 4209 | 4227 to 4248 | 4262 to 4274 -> -0.2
